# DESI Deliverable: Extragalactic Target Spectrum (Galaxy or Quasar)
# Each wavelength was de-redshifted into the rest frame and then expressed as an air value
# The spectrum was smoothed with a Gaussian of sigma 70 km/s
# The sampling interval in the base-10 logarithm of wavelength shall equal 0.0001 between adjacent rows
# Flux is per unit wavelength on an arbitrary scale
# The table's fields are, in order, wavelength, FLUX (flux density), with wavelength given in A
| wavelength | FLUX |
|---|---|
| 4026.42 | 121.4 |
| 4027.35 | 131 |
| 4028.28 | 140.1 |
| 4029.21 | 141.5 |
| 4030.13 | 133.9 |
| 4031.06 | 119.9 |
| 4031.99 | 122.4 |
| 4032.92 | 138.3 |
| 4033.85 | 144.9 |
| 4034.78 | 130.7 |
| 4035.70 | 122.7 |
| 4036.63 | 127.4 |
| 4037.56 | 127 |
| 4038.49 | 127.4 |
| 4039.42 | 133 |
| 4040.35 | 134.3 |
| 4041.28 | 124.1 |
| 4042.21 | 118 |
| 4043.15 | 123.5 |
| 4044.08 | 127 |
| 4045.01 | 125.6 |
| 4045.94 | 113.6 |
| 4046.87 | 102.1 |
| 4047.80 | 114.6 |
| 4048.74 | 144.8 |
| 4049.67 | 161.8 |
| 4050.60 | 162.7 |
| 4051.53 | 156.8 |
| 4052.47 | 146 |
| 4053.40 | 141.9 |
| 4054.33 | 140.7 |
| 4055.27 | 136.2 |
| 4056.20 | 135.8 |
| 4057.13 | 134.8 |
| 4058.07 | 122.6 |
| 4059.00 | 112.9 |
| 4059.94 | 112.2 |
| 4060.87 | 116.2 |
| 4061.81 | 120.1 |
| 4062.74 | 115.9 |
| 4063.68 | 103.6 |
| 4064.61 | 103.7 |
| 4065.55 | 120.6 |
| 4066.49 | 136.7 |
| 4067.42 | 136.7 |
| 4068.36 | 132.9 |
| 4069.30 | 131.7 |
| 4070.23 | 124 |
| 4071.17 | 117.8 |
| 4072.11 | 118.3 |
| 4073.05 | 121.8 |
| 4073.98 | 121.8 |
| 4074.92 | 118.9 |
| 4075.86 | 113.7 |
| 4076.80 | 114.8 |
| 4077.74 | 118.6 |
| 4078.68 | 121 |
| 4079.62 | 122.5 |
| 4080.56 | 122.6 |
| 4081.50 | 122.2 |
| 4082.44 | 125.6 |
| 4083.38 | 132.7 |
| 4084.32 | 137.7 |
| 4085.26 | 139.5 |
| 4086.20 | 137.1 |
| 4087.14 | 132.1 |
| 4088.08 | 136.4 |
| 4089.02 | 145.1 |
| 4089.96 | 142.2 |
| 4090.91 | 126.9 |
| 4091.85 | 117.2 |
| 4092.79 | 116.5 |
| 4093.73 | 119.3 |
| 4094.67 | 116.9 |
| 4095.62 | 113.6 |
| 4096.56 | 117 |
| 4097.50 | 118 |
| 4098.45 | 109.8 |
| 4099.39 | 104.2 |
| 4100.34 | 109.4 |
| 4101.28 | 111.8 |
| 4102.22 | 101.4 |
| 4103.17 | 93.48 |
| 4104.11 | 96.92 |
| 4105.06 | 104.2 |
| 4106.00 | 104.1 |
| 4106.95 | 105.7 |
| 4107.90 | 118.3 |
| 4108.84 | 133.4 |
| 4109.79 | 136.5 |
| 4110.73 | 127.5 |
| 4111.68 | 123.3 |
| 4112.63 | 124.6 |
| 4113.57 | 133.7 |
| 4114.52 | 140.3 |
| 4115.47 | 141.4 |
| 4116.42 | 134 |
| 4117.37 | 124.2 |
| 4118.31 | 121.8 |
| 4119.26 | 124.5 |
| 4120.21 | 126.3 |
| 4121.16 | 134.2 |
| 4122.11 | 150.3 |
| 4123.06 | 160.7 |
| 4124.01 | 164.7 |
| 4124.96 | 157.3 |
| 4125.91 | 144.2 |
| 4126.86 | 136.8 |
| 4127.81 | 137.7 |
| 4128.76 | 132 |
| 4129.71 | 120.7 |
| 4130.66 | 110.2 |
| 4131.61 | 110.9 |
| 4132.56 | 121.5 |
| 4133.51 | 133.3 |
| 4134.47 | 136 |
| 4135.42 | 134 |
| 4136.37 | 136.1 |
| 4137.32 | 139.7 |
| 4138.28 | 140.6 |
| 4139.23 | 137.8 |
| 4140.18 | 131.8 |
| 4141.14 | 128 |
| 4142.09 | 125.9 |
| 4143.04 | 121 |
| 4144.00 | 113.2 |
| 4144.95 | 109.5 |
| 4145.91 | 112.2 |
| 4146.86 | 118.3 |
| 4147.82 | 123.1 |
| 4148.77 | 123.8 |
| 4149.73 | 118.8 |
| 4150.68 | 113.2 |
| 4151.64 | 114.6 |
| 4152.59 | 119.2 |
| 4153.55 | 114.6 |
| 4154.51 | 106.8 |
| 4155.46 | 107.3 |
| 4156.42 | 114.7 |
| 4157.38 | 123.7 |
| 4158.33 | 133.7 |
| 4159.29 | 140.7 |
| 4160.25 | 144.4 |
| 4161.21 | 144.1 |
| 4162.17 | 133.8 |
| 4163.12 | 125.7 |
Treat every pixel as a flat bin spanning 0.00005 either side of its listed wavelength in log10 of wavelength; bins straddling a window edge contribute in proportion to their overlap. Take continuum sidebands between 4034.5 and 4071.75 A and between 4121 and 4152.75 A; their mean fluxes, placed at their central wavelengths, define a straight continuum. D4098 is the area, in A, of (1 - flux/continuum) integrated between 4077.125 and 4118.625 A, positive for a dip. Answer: 2.2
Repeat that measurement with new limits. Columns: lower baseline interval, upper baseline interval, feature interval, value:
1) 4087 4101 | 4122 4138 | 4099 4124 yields 1.1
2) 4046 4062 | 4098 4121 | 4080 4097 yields -0.5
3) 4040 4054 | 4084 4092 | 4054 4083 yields 2.6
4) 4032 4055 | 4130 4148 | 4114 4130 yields -1.5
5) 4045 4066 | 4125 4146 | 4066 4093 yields 0.2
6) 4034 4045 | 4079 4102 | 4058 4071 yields 0.5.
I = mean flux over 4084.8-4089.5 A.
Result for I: 138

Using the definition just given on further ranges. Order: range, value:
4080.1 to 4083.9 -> 126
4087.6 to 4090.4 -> 141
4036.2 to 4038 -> 127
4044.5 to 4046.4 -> 120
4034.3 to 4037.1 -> 127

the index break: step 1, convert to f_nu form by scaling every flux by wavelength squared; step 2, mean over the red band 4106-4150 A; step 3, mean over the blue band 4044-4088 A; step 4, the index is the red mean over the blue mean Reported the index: 1.05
